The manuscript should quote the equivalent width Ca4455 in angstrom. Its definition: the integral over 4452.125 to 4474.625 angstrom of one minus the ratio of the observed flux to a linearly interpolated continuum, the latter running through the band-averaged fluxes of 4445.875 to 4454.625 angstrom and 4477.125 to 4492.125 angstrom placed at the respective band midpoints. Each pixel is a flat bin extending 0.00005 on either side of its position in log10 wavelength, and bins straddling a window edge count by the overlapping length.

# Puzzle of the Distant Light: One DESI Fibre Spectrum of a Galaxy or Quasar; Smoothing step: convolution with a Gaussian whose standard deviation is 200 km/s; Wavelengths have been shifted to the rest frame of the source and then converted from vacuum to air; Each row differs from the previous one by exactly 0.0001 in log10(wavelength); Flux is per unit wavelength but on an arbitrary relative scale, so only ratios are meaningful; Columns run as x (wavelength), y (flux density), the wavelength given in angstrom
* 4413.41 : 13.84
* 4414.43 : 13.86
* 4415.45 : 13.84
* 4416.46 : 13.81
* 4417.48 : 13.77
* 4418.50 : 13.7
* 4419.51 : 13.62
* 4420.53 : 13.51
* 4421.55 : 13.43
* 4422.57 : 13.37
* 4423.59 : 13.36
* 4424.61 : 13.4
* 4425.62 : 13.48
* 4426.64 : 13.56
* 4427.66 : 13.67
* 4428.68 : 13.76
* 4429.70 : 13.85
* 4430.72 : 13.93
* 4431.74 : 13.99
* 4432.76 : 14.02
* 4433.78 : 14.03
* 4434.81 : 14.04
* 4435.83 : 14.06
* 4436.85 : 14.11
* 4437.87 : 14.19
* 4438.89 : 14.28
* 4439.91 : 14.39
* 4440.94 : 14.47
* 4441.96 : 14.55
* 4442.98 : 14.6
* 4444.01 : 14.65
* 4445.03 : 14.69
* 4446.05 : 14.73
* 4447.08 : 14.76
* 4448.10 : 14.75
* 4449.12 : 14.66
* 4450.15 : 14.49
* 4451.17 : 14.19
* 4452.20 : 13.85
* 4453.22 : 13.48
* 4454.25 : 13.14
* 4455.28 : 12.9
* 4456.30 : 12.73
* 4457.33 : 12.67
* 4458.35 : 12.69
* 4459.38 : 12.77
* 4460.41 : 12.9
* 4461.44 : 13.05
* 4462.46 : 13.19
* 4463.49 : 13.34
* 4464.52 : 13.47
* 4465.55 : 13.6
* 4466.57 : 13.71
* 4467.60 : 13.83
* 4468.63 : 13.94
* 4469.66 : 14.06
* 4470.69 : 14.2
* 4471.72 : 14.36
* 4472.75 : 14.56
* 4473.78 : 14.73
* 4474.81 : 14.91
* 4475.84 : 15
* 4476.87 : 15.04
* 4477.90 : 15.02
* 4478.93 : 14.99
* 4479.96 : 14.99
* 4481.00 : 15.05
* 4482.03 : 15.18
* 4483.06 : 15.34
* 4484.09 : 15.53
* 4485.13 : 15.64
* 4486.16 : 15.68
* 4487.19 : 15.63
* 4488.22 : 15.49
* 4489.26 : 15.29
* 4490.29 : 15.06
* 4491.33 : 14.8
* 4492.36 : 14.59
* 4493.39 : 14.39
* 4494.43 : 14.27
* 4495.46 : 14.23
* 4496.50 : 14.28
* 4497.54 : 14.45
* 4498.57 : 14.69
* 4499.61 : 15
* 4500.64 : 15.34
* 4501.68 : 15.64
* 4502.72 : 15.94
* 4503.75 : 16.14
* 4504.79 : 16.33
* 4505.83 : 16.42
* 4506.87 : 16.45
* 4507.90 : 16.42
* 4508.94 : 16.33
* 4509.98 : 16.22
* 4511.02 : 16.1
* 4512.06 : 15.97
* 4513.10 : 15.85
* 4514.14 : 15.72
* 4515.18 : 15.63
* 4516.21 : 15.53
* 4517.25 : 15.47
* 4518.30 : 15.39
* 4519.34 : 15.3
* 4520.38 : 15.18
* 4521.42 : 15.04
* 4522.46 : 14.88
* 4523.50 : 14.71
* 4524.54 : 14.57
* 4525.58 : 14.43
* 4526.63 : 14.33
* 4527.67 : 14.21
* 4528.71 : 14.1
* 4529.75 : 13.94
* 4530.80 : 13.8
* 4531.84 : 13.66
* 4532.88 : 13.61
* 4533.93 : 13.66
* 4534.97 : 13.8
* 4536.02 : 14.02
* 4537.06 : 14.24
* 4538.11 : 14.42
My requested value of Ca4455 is 1.7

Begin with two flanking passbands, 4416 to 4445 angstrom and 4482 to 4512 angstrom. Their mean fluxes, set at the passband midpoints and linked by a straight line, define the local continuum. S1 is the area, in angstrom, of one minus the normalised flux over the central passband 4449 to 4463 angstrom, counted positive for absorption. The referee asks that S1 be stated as 1.16 angstrom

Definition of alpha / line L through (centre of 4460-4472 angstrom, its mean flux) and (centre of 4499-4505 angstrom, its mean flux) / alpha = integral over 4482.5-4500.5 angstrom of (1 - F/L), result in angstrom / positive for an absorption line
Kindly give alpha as 0.1 angstrom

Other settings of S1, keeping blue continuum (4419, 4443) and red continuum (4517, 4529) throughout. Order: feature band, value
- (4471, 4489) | -0.9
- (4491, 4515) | -1.4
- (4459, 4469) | 0.6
